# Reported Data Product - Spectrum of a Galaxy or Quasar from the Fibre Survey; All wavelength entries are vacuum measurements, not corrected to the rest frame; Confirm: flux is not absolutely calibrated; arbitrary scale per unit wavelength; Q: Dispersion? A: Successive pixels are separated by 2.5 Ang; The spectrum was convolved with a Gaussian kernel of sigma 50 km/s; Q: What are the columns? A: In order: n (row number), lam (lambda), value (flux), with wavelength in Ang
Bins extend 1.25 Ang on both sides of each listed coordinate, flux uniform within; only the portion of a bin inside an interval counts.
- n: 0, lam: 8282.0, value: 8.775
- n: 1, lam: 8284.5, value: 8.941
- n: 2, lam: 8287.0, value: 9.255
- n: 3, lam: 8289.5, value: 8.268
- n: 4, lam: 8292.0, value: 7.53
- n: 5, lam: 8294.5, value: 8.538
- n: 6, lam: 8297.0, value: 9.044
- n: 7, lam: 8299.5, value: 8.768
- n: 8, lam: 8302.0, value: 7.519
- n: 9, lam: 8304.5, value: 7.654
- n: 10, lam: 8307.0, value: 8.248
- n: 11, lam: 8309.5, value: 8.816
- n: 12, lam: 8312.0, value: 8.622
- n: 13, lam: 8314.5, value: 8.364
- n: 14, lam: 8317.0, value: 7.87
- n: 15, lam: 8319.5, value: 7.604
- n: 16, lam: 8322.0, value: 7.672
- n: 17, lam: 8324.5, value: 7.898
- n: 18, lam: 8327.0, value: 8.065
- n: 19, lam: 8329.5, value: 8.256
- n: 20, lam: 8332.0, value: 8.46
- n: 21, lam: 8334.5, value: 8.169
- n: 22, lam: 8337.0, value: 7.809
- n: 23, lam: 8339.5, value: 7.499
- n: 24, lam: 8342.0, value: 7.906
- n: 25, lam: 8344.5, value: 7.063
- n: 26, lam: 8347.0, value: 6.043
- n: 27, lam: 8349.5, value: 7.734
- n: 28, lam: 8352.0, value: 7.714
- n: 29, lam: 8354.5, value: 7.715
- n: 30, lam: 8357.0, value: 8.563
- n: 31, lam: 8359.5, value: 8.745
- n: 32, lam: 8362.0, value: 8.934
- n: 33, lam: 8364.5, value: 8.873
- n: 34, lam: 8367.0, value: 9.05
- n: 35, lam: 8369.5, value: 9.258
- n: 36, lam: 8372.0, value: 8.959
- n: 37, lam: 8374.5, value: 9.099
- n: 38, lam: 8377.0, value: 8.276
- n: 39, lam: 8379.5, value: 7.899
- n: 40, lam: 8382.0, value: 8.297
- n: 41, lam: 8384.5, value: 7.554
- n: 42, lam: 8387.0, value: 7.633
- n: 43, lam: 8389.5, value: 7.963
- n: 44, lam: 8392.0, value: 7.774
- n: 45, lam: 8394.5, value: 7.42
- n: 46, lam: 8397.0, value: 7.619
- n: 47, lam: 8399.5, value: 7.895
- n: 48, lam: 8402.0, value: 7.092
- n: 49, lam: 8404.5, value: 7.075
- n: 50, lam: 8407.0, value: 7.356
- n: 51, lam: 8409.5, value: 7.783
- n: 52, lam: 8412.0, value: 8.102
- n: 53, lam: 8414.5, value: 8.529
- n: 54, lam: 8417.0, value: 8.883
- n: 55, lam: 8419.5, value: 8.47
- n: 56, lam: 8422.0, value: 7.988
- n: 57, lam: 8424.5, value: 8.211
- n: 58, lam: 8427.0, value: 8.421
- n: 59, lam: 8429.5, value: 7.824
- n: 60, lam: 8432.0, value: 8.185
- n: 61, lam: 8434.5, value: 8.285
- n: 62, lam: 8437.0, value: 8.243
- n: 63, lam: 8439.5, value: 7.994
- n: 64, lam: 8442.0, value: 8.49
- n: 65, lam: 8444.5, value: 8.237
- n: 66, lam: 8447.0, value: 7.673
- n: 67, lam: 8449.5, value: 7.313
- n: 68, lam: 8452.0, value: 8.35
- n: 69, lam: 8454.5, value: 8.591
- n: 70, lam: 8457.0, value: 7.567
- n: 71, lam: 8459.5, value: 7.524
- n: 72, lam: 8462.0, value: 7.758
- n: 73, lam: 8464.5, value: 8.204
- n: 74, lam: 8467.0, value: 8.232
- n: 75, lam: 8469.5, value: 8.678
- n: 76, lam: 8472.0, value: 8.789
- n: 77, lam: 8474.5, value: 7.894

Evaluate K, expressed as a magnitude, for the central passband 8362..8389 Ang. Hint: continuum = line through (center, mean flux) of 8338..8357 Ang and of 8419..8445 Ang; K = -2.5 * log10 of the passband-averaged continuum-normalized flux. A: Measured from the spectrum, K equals -0.11 mag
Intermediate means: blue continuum 7.47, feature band 8.5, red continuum 8.21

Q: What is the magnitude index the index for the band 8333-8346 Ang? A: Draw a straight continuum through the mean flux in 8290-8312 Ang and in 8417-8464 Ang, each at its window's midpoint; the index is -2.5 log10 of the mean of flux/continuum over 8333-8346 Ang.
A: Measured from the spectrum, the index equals 0.076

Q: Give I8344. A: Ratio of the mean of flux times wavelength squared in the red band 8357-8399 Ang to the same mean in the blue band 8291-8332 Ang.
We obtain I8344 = 1.0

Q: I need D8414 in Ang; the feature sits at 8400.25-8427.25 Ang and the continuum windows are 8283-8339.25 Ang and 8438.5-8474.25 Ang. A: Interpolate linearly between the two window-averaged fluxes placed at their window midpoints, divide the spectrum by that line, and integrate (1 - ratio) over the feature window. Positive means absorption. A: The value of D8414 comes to 0.5 Ang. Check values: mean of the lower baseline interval 8.23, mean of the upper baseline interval 8.09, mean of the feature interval 7.97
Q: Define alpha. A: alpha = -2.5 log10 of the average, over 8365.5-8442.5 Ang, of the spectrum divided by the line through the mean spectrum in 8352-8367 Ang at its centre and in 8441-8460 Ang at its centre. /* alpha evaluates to 0.02 mag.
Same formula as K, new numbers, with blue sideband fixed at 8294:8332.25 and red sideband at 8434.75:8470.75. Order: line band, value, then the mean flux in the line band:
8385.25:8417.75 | 0.049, 7.76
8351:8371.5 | -0.062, 8.63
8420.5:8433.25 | -0.005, 8.13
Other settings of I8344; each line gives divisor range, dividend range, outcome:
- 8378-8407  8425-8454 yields 1.07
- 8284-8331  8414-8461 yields 1.02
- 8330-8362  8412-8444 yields 1.08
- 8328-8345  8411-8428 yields 1.08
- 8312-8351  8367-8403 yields 1.05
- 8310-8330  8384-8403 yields 0.96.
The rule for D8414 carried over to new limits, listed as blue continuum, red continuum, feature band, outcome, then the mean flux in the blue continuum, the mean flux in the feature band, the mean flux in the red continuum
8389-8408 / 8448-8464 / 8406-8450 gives -2.5 Ang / 7.51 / 8.13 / 7.86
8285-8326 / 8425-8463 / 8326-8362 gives 1.4 Ang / 8.24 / 7.88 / 8.04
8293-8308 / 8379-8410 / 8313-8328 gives 0.4 Ang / 8.28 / 7.92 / 7.63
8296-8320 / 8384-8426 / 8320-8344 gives 0.7 Ang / 8.26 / 7.93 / 7.85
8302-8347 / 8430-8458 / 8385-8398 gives 0.6 Ang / 7.93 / 7.68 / 8.08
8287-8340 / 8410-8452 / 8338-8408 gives 1.7 Ang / 8.16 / 7.97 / 8.18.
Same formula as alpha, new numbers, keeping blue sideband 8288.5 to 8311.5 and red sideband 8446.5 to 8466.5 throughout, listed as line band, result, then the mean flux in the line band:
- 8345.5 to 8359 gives 0.07 mag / 7.61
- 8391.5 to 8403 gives 0.07 mag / 7.56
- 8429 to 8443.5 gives -0.03 mag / 8.19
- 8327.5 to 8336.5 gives 0.00 mag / 8.24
